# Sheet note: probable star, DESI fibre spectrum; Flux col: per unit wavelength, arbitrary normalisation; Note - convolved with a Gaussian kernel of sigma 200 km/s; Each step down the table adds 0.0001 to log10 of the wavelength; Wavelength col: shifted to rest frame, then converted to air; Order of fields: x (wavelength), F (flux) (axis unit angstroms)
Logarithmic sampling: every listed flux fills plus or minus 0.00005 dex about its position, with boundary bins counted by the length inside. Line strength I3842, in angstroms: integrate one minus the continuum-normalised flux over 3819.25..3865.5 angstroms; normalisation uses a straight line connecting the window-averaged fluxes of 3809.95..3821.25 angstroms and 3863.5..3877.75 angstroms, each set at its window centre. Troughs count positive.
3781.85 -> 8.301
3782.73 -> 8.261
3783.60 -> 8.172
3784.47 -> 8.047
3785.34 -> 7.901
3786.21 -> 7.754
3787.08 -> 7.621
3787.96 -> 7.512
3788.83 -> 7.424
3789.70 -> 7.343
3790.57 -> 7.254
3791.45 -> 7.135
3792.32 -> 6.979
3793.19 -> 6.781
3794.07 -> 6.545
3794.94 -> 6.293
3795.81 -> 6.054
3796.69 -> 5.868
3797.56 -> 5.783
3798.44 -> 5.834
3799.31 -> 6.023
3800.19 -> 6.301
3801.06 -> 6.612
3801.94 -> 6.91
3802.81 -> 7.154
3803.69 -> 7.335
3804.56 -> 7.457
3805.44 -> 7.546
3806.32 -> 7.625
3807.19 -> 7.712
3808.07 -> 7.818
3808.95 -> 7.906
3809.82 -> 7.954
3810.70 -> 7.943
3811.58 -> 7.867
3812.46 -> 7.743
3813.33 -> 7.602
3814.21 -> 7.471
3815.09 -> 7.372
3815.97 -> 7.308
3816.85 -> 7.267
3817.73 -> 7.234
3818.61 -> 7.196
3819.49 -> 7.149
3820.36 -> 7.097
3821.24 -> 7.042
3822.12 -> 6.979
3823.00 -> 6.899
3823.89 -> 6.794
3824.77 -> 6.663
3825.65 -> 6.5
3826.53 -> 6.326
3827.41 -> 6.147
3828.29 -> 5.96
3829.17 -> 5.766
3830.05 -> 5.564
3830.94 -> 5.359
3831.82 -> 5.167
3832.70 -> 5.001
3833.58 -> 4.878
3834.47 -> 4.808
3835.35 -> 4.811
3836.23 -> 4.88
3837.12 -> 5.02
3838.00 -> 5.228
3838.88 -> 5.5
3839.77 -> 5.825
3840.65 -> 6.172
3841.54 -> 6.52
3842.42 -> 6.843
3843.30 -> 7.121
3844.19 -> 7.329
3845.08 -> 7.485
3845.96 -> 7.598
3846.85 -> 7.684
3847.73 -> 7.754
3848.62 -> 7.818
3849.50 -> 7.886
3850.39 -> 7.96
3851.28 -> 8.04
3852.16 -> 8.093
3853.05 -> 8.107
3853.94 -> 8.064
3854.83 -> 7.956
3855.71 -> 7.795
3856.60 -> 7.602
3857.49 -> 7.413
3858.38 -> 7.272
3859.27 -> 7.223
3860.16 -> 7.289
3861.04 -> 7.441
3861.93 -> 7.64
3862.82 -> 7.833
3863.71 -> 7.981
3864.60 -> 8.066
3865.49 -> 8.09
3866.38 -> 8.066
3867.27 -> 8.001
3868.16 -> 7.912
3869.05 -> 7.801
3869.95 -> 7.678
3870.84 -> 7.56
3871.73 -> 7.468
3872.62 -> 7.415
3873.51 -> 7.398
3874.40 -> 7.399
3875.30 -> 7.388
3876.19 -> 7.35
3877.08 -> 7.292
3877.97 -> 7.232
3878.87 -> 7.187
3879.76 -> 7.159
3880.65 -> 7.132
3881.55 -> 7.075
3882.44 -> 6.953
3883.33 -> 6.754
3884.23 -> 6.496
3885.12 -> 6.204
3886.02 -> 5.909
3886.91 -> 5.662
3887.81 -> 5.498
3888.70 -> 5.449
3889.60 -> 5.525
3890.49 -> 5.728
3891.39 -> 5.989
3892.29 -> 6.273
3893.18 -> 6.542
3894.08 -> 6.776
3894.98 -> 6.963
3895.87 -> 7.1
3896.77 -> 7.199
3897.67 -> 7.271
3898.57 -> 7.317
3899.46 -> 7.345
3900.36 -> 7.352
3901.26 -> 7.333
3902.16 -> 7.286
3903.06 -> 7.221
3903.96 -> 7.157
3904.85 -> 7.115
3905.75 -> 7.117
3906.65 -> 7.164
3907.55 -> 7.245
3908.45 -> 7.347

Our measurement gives 4.56 angstroms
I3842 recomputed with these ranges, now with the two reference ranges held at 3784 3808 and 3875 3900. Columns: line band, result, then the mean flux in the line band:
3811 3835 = 1.22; 6.56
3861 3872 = -1.76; 7.82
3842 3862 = -2.43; 7.63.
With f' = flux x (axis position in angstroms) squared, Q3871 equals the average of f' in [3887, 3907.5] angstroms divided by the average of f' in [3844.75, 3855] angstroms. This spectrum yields 0.9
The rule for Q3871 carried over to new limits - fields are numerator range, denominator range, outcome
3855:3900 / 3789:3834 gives 1.08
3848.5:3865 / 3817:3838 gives 1.30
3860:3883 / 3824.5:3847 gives 1.28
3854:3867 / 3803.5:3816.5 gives 1.03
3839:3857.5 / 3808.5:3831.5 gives 1.09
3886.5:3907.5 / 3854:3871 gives 0.89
